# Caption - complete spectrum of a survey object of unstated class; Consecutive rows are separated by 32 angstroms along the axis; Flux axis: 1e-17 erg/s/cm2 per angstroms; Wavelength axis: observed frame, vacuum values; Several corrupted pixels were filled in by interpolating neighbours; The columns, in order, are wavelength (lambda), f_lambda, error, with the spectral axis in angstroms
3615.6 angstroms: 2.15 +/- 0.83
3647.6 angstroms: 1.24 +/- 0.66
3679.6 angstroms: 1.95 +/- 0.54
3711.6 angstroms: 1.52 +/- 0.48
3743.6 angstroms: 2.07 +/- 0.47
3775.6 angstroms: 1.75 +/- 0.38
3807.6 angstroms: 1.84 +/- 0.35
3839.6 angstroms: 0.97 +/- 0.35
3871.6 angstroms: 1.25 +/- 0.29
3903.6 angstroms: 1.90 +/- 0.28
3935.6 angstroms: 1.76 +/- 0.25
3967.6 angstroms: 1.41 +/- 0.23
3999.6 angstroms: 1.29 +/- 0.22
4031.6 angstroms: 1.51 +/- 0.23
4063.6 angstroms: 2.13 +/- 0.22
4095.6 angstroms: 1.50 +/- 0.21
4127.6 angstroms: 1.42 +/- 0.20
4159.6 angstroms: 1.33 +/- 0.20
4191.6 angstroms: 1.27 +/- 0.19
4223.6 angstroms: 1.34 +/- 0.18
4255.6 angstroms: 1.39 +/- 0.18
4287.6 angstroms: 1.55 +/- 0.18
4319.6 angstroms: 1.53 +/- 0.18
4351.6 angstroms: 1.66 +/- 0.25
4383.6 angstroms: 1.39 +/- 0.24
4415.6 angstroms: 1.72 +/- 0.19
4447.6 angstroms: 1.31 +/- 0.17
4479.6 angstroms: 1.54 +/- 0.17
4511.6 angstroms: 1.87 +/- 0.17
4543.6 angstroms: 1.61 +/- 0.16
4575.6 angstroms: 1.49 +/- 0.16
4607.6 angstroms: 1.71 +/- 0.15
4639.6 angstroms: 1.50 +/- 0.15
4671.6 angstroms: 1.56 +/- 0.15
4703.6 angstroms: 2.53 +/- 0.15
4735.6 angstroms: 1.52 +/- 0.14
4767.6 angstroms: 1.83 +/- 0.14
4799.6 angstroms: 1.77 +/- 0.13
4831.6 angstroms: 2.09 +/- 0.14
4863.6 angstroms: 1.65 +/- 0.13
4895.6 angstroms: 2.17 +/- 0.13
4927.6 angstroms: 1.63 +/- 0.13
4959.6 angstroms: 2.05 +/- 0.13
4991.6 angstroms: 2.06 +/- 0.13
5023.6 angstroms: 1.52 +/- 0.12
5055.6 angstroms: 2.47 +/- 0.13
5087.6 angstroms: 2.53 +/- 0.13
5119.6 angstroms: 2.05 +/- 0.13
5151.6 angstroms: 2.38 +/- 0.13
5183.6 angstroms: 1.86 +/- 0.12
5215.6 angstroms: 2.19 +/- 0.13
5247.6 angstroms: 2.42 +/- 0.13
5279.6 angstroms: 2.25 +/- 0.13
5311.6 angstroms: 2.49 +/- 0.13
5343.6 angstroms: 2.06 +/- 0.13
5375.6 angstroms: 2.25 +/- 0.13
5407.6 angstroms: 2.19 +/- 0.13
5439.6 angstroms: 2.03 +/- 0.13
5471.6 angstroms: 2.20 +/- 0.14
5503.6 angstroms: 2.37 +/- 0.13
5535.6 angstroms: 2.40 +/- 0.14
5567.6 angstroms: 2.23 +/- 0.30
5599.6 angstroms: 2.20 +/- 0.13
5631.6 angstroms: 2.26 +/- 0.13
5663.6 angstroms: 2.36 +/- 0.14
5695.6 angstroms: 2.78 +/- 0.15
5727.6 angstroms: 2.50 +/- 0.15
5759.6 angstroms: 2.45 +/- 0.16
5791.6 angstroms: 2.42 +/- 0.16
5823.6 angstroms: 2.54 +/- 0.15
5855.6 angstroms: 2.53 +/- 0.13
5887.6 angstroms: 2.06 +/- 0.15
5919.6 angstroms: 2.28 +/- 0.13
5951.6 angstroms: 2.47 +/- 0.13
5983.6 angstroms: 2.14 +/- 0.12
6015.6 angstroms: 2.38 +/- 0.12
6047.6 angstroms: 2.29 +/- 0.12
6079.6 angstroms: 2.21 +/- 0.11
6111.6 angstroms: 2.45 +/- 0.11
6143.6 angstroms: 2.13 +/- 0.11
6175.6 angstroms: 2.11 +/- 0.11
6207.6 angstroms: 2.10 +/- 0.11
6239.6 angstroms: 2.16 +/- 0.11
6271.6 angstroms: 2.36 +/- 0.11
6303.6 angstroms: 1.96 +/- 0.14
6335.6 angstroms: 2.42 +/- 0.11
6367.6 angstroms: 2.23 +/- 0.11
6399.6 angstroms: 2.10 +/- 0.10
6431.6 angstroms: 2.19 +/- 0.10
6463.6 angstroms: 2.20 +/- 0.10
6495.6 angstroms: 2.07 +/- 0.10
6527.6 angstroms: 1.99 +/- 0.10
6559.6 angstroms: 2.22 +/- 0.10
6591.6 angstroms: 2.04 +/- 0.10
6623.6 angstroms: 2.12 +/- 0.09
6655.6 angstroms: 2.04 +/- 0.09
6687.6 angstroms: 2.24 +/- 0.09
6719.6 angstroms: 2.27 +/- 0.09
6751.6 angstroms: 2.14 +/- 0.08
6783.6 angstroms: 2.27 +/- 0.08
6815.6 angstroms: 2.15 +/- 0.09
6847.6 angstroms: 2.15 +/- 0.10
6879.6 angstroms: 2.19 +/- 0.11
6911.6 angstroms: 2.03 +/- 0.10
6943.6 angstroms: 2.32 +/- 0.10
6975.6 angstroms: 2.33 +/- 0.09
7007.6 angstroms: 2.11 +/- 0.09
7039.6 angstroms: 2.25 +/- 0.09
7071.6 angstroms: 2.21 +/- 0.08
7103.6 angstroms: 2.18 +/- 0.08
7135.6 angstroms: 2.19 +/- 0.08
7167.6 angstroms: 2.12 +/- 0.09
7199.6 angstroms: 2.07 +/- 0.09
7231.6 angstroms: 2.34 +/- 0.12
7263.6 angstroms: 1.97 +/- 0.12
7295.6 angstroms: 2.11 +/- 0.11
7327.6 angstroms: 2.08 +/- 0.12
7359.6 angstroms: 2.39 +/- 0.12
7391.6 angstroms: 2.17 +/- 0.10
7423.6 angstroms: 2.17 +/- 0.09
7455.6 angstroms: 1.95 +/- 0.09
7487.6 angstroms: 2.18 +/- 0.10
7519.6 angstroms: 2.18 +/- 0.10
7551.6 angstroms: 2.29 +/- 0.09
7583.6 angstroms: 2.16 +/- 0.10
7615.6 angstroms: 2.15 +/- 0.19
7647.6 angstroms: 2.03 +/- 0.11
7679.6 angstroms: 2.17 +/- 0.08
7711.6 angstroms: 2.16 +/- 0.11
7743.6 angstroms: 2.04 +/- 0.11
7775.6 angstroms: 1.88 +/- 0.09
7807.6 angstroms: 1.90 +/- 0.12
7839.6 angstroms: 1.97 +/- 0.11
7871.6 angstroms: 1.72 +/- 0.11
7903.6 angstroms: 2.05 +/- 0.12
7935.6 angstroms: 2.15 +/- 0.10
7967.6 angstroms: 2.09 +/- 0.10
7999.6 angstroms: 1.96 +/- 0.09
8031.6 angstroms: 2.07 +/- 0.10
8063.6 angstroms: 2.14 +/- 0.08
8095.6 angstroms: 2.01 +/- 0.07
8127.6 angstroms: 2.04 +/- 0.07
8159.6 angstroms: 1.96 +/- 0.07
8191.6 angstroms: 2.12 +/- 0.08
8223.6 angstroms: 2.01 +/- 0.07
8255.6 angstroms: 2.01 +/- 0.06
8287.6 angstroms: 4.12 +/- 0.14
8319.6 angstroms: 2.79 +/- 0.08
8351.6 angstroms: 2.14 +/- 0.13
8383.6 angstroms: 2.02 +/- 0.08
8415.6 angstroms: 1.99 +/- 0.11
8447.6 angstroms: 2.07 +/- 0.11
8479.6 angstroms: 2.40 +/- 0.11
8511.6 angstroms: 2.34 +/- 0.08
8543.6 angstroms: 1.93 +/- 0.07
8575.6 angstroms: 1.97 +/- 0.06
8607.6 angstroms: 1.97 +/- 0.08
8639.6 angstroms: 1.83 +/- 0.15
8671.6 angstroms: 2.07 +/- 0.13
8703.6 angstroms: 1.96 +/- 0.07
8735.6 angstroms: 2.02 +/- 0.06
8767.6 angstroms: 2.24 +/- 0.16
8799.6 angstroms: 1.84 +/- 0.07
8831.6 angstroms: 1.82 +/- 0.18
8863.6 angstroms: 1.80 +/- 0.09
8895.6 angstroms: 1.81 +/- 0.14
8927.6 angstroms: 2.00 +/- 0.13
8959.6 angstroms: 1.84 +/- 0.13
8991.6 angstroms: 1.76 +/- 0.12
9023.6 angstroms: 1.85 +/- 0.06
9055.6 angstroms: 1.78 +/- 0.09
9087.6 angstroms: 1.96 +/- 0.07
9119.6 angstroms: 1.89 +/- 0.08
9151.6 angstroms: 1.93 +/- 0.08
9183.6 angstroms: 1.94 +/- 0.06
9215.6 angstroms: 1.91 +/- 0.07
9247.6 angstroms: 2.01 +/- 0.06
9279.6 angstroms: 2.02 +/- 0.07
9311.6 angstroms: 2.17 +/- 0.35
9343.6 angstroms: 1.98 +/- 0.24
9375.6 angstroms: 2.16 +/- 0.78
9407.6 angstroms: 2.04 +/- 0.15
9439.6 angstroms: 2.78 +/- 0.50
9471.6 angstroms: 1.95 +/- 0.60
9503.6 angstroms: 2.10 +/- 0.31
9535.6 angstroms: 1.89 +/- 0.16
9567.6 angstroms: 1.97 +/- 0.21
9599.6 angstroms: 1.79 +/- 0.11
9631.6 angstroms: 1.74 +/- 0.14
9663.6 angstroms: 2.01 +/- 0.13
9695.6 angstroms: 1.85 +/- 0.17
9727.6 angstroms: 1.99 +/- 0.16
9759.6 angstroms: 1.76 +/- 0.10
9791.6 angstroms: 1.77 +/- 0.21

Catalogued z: 0.26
